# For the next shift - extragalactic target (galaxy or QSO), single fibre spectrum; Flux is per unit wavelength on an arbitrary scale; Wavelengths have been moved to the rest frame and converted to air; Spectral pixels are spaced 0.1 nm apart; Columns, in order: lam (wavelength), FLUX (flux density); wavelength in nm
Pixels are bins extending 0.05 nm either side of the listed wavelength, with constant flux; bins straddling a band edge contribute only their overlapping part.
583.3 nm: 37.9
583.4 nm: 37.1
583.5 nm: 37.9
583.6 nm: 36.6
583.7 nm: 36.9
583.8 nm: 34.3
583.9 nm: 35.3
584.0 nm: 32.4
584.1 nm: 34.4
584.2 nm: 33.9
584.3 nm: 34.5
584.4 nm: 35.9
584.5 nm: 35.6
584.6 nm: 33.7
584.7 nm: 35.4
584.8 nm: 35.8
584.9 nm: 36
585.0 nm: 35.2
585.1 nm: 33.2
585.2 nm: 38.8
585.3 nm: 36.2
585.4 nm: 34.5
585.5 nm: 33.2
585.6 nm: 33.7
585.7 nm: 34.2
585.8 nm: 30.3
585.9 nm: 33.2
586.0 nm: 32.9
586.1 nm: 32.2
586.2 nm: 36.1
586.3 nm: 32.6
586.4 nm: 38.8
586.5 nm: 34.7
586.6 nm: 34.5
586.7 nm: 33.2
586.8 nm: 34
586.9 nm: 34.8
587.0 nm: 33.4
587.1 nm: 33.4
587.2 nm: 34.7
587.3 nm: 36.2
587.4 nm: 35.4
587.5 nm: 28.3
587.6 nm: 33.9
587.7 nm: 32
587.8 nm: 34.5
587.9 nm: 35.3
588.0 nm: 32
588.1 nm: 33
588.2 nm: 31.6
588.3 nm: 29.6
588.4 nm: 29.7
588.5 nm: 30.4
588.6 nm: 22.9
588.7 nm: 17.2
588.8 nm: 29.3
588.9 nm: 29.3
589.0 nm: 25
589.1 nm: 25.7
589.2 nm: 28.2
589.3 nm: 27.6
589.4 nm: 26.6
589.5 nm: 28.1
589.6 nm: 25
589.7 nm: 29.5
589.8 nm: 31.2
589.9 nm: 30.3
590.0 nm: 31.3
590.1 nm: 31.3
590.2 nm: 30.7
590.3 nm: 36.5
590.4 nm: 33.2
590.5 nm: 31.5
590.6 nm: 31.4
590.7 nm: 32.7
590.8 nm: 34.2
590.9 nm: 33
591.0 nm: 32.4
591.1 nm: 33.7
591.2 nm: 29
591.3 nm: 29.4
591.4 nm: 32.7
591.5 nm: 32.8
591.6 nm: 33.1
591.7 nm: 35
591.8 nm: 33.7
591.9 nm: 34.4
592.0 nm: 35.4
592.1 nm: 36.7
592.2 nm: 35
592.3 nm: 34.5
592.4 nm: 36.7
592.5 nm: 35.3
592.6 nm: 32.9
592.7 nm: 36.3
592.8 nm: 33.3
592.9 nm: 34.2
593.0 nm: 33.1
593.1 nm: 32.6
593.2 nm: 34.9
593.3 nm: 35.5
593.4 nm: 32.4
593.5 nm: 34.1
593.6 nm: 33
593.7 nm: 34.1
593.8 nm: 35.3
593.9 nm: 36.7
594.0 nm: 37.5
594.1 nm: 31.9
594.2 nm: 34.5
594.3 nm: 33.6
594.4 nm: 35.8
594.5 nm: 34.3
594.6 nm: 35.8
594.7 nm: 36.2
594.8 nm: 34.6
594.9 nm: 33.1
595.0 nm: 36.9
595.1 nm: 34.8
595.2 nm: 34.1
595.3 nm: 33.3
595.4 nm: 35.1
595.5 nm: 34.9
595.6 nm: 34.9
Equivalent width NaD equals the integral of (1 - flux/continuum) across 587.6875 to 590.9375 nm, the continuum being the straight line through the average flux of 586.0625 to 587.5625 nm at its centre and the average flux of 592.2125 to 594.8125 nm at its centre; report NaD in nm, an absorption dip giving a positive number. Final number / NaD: 0.41 nm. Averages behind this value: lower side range 34.2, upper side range 34.6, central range 30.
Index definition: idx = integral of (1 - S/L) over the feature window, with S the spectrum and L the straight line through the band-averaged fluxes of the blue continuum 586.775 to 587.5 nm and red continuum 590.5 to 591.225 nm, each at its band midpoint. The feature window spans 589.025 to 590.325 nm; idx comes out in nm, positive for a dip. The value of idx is 0.149 nm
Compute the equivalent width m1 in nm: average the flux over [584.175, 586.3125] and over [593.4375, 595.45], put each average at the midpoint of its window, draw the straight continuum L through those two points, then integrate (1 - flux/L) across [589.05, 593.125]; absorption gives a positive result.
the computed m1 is 0.29 nm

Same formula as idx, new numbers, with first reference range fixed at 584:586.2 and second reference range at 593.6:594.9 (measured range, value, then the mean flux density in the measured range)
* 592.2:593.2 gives 0.012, 34.4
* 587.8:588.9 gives 0.166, 29.4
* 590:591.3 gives 0.089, 32.3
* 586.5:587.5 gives 0.012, 34.1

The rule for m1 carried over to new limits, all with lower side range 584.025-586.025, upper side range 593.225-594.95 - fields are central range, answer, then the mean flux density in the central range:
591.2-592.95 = 0.028 nm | 34.1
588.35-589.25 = 0.212 nm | 26.4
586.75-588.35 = 0.060 nm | 33.3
